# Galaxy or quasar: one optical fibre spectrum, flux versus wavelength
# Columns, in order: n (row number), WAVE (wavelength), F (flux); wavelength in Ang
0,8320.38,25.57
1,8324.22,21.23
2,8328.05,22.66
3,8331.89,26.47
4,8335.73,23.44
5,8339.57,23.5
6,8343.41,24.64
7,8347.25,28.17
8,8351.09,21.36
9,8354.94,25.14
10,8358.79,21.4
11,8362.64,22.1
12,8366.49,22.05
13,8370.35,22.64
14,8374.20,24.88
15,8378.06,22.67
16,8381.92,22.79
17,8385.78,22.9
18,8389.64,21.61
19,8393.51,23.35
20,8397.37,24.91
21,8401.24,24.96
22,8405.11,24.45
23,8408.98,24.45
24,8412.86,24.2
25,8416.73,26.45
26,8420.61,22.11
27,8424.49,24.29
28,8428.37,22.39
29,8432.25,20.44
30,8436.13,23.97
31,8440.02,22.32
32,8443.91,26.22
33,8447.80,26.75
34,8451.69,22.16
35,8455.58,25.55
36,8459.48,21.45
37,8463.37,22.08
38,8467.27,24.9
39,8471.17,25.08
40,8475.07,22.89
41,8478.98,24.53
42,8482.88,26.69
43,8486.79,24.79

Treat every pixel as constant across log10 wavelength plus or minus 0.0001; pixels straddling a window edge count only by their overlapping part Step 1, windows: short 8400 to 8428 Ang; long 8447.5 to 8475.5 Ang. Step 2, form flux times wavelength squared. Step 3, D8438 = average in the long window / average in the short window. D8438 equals 0.99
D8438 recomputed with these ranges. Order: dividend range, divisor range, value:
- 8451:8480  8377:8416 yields 1.01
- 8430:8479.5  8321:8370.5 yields 1.03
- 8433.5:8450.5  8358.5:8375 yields 1.11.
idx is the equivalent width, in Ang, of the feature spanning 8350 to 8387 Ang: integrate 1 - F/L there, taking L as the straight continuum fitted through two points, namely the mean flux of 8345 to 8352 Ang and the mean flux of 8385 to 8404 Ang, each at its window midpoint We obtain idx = 2.6 Ang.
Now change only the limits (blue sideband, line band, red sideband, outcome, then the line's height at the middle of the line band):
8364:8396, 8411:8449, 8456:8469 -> -1.39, 23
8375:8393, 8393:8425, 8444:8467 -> -1.77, 23.1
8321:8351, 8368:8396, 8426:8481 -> 1.13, 24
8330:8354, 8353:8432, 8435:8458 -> 3.58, 24.5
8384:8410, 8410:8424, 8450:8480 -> -0.32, 23.7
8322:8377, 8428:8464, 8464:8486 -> 1.44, 24.4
